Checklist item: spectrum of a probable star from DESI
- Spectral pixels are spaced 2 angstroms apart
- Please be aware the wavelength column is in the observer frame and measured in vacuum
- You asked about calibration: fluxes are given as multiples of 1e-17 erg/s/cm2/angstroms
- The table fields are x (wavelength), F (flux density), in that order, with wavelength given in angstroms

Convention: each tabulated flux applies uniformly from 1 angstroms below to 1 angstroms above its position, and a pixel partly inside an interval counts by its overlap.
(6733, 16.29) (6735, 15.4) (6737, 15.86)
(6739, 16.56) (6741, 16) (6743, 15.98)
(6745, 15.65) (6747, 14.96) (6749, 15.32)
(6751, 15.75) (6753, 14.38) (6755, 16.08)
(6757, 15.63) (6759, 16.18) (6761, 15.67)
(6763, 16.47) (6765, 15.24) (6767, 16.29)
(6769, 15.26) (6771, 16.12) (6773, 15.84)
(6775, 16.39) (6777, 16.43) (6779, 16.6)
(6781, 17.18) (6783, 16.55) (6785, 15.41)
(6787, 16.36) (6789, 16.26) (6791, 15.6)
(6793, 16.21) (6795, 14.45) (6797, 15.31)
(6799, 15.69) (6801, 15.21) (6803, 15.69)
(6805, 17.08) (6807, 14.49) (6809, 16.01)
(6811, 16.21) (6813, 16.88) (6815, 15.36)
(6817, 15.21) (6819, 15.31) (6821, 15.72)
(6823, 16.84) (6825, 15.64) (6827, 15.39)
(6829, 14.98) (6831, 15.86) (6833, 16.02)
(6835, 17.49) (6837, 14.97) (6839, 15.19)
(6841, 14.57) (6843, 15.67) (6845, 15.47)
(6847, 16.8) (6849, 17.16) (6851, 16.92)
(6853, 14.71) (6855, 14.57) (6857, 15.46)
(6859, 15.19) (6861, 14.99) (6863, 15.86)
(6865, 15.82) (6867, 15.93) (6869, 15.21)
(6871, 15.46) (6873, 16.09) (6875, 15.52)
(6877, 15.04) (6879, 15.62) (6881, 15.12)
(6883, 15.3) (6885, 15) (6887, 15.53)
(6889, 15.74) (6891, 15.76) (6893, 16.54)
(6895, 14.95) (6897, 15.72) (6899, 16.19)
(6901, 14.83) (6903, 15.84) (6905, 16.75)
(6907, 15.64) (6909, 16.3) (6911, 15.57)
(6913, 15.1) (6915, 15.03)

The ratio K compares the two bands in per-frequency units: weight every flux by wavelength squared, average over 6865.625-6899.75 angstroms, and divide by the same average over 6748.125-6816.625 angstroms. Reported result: 1.0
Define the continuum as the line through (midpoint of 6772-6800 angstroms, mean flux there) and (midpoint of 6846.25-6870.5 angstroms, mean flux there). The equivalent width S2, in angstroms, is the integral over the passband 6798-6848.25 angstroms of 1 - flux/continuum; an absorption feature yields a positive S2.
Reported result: 0.3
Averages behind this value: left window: 16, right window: 15.7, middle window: 15.8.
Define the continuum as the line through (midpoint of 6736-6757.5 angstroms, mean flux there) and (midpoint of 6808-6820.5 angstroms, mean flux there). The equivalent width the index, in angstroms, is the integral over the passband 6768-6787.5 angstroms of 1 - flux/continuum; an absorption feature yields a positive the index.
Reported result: -0.6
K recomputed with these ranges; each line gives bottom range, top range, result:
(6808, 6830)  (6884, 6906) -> 1.02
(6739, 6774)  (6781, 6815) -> 1.02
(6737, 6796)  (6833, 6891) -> 1.01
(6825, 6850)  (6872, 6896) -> 1.00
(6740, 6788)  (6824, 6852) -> 1.02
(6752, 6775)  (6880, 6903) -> 1.02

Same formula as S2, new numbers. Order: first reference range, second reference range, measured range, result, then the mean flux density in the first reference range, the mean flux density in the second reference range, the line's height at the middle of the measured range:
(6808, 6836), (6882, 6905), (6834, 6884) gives 0.5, 15.9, 15.6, 15.8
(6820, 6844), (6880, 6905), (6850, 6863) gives 0.3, 15.7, 15.6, 15.7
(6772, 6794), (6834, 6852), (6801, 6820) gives 0.4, 16.3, 16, 16.2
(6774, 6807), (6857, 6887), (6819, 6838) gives -0.1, 16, 15.4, 15.7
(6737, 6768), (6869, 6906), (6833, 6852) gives -0.5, 15.7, 15.6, 15.6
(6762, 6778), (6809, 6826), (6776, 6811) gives 0.1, 16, 15.9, 16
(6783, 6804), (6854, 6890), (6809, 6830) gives -0.2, 15.7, 15.4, 15.6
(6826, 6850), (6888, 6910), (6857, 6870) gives 0.3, 15.8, 15.8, 15.8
